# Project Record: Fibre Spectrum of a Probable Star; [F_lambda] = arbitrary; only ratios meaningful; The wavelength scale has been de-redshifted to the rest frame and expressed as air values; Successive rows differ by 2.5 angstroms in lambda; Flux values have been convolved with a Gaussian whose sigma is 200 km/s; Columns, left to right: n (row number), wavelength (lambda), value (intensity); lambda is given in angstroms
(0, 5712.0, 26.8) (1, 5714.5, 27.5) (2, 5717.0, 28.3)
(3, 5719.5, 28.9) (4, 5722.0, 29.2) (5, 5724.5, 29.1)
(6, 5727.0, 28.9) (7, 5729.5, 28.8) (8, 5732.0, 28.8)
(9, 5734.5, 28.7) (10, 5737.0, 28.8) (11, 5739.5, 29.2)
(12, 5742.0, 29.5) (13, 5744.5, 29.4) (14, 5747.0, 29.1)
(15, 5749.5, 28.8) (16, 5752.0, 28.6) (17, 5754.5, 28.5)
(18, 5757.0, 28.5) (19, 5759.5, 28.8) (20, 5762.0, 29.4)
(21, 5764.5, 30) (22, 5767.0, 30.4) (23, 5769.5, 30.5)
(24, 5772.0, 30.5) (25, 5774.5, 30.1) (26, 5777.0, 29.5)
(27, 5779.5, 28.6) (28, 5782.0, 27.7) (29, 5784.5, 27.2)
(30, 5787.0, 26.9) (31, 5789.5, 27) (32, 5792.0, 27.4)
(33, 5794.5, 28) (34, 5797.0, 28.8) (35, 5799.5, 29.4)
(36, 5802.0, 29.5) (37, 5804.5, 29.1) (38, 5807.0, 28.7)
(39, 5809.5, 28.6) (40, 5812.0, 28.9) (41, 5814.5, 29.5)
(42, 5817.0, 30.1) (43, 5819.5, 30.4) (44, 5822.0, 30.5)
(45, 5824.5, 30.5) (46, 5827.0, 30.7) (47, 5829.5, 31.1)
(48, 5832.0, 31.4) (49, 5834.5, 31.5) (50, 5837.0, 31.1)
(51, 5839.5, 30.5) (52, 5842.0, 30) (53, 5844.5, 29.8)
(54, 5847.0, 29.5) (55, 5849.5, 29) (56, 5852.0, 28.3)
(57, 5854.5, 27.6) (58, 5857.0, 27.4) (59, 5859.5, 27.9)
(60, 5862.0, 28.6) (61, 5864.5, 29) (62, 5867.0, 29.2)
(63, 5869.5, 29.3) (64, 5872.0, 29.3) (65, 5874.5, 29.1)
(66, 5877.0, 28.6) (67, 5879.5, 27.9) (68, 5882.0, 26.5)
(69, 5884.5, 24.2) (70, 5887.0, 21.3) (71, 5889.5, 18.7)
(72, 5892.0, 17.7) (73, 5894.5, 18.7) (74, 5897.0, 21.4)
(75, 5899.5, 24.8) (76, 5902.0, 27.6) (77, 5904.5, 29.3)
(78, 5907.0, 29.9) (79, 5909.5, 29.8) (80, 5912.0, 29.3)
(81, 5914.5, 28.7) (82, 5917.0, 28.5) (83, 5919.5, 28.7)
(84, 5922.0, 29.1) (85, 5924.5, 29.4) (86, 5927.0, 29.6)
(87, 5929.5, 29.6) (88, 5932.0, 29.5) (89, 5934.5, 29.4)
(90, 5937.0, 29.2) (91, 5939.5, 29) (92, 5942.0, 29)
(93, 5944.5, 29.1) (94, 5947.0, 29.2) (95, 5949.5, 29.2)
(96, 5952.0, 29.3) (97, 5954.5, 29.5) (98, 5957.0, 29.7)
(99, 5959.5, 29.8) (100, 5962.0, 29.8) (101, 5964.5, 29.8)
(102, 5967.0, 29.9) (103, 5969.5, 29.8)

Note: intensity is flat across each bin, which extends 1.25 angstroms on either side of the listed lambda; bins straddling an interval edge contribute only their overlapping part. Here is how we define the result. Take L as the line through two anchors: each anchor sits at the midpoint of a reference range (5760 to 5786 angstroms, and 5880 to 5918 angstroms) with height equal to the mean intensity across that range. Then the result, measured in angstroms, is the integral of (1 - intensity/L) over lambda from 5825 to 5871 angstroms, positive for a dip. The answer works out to -4.66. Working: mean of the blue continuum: 29.3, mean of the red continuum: 25.1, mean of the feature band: 29.6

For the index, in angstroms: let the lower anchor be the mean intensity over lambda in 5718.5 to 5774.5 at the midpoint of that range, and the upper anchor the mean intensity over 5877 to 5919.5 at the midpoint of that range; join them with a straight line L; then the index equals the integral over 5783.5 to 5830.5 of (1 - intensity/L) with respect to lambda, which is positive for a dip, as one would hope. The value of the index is -2.3 angstroms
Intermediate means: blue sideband 29.2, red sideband 25.5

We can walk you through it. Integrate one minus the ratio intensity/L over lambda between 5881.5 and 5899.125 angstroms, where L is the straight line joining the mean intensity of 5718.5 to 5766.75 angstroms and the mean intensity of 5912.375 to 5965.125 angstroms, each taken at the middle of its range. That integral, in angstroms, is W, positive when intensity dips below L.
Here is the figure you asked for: 4.86 angstroms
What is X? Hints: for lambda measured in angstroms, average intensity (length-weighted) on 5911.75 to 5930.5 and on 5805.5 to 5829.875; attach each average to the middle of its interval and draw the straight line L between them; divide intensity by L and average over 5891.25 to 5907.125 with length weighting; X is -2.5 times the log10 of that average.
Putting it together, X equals 0.21 mag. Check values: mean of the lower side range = 29.8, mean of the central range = 24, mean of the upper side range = 29.1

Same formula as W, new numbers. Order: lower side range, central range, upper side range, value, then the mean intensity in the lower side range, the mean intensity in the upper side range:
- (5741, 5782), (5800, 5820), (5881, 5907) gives -1.6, 29.3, 23.3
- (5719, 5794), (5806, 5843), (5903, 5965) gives -1.5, 28.9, 29.3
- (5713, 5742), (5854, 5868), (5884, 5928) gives -0.9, 28.8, 25.9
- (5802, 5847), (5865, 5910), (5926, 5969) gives 6.1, 30.1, 29.5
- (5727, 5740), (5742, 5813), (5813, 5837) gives 2.0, 28.8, 30.6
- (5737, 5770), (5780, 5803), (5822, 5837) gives 1.6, 29.2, 31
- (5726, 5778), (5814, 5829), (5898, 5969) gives -0.6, 29.3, 29.1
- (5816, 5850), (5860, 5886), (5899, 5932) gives 1.4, 30.5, 28.9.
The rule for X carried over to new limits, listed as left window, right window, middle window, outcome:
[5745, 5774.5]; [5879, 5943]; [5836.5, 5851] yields -0.07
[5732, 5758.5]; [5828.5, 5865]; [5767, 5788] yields 0.00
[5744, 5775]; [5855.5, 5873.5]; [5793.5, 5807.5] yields 0.01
